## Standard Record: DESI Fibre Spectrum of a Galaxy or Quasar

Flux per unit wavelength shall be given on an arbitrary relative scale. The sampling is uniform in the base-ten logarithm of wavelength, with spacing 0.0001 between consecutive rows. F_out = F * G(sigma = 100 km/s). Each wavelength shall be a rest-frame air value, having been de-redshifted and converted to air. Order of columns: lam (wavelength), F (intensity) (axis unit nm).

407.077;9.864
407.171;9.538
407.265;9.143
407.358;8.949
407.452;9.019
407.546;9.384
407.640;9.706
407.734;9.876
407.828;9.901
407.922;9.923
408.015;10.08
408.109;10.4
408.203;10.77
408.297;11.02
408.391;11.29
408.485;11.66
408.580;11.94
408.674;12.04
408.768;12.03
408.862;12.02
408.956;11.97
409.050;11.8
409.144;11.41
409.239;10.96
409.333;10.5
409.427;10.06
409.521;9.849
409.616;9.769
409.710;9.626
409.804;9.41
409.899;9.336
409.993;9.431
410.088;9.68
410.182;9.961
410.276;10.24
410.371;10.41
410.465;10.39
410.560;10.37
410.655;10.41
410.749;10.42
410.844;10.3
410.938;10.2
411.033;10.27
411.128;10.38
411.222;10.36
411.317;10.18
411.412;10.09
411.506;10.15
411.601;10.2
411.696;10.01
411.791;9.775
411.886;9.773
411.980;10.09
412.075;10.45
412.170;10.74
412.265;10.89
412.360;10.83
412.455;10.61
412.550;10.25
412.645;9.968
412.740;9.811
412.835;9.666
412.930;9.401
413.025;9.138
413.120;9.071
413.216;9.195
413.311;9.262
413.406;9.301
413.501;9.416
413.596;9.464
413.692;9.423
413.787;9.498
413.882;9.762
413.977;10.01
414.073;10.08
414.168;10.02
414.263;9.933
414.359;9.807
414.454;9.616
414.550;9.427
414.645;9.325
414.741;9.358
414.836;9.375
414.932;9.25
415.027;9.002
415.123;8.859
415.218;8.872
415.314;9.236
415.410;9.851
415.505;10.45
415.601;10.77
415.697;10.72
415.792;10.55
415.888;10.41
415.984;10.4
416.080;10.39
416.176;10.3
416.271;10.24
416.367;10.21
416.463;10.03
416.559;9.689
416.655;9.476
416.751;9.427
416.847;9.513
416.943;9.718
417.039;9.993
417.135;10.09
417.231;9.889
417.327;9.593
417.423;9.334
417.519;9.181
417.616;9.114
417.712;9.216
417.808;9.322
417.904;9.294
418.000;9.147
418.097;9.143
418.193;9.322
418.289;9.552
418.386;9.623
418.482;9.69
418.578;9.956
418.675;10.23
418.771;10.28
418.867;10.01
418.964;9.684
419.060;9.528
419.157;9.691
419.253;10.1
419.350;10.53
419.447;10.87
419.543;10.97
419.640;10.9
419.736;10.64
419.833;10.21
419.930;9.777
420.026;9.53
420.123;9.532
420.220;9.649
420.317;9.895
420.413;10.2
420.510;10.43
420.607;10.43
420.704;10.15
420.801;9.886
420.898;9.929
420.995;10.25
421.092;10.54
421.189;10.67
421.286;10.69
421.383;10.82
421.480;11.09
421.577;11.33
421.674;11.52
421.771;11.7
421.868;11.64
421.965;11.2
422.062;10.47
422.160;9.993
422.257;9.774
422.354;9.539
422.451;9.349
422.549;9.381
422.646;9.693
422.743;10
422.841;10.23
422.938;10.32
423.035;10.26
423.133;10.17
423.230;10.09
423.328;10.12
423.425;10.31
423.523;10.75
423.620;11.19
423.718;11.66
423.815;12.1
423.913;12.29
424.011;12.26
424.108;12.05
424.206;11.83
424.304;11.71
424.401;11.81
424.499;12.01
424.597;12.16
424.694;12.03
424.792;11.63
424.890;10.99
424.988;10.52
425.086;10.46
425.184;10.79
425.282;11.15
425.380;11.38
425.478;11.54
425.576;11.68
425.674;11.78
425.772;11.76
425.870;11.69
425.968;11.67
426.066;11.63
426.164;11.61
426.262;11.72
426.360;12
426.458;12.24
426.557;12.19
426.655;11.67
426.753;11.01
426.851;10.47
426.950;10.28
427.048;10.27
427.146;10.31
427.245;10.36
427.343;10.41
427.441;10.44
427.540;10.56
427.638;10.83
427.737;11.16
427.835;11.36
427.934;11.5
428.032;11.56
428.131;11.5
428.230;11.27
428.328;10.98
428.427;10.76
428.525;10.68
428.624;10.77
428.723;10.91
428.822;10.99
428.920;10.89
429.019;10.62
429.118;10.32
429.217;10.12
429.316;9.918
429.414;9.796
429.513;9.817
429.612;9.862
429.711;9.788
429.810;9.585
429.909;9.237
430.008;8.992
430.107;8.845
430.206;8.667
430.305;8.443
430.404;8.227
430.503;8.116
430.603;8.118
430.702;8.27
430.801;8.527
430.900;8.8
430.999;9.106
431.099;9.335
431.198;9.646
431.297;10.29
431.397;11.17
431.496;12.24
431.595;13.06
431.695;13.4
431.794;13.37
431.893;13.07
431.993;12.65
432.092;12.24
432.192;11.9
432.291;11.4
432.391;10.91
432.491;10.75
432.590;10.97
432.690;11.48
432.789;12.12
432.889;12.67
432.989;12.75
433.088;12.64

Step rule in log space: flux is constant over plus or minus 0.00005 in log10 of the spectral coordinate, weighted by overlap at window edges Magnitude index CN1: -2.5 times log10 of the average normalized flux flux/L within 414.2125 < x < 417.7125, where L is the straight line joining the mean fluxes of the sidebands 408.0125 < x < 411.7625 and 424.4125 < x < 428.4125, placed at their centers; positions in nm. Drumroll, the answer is 0.111 mag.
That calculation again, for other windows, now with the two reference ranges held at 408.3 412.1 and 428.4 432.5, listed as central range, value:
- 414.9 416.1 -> 0.057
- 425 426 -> -0.099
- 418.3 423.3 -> 0.016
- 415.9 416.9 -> 0.048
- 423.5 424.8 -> -0.145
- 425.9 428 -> -0.080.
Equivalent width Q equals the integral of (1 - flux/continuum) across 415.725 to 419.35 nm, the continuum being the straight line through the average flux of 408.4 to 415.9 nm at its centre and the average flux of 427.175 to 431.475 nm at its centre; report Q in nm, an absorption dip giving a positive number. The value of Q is 0.11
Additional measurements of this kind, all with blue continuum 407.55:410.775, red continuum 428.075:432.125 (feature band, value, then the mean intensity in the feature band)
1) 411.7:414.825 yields 0.21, 9.79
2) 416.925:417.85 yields 0.08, 9.54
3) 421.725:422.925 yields 0.02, 10.2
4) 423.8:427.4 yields -0.38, 11.4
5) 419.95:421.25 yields 0.04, 10.1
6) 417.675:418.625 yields 0.09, 9.43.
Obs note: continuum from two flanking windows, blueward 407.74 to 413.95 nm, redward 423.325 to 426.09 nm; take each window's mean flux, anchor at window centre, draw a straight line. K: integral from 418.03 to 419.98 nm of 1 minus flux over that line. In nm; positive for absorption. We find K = 0.17 nm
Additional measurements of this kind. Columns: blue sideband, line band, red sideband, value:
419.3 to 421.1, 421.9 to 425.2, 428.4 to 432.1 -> -0.21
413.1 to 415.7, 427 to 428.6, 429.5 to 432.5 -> -0.12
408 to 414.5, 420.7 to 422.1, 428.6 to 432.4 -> -0.08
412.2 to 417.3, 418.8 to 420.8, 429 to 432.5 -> -0.04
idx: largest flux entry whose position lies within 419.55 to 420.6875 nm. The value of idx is 10.9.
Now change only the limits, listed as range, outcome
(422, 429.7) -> 12.29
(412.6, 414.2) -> 10.08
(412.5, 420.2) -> 10.97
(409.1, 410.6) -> 11.41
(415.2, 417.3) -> 10.77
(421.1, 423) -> 11.7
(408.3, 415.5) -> 12.04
